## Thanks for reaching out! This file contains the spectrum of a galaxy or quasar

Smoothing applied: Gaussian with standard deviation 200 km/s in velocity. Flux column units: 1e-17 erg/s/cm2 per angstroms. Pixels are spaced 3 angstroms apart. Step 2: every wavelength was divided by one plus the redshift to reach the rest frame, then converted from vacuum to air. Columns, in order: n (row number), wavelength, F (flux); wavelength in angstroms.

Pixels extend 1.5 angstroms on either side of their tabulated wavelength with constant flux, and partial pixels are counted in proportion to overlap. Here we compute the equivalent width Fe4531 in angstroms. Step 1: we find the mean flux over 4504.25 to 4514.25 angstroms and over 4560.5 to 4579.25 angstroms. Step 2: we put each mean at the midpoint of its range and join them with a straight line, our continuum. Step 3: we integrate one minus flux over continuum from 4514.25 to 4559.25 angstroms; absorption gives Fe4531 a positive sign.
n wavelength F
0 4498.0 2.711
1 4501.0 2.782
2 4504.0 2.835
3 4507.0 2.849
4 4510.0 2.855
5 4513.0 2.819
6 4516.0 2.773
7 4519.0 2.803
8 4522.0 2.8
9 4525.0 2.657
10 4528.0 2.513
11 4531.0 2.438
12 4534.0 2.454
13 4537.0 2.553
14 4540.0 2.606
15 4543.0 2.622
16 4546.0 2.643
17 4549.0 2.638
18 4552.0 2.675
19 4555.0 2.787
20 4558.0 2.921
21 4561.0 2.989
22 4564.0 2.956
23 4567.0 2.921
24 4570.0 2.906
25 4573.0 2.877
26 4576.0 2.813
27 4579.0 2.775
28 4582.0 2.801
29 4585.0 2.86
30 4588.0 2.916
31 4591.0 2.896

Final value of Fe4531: 3.2 angstroms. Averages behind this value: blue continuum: 2.84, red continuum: 2.89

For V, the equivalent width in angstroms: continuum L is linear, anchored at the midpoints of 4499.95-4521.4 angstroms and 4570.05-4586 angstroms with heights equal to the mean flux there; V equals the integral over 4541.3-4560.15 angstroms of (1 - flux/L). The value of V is 0.7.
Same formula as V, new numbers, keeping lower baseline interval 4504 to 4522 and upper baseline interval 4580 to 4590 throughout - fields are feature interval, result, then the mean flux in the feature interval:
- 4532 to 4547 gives 1.40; 2.57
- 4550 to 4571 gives -0.21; 2.87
